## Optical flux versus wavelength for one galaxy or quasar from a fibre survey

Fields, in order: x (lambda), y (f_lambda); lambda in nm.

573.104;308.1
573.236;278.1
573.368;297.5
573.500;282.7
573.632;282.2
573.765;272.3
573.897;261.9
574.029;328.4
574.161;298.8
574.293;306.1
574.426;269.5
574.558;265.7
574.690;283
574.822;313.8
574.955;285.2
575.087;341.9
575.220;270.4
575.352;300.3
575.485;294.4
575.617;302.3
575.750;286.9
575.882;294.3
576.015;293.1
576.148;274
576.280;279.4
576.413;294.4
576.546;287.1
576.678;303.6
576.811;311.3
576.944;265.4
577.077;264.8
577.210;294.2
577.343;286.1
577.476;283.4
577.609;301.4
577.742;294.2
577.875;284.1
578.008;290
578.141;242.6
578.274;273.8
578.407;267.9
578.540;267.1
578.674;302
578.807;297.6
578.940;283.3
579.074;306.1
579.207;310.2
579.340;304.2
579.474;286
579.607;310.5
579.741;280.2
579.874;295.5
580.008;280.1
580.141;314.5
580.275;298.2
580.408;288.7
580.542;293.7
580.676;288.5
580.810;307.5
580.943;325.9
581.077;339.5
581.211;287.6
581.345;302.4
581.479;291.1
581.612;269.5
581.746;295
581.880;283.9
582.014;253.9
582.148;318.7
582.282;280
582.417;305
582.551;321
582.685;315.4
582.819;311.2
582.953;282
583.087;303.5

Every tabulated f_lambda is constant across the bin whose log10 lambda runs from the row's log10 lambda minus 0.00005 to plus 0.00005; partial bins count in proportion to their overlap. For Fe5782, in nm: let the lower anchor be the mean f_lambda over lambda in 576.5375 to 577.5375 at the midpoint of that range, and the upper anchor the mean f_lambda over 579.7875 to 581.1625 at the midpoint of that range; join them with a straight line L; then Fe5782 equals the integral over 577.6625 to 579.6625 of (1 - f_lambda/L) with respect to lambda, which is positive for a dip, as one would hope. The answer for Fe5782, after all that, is 0.04 nm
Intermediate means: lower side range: 287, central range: 288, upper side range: 303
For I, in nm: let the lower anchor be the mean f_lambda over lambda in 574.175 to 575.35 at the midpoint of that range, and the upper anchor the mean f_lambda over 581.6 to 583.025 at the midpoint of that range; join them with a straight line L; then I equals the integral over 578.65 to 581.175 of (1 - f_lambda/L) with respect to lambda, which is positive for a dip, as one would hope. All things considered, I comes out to -0.05 nm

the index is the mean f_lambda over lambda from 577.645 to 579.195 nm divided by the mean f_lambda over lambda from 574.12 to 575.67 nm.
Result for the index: 0.97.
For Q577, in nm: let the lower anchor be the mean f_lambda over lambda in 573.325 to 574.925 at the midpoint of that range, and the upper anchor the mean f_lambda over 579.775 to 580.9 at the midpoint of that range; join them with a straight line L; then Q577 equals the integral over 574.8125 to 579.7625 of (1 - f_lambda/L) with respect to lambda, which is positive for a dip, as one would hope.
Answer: 0.04 nm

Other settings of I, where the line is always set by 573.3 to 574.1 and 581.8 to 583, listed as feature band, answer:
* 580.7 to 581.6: -0.03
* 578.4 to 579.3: 0.00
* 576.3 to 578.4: 0.05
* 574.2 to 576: -0.03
